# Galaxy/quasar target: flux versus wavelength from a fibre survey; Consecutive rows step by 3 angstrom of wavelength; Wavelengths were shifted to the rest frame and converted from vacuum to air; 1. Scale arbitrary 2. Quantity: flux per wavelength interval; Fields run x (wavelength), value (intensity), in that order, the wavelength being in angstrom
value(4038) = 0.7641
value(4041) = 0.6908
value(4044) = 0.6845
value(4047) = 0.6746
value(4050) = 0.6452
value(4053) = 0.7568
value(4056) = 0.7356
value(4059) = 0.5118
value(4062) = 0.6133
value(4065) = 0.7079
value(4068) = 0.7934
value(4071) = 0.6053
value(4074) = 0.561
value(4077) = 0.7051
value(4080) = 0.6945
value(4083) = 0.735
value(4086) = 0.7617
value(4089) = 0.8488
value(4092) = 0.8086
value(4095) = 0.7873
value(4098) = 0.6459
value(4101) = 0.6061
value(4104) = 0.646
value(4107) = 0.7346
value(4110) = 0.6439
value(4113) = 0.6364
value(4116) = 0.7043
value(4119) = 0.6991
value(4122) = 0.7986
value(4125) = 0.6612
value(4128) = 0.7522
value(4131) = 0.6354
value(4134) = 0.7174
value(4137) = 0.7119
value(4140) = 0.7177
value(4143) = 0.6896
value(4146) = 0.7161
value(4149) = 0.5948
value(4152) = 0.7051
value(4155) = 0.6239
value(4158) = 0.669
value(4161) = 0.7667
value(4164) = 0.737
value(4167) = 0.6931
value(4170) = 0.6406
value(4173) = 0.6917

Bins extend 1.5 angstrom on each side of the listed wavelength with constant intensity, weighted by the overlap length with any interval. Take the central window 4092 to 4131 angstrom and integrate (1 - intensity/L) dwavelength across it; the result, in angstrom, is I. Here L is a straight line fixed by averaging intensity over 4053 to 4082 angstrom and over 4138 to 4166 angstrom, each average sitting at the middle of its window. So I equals -0.9 angstrom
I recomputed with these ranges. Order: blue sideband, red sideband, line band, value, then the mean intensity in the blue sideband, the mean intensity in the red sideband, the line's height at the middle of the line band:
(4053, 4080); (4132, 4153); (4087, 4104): -1.5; 0.662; 0.692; 0.673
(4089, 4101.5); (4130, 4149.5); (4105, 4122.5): 0.5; 0.737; 0.689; 0.717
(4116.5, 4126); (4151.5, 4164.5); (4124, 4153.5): 0.8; 0.721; 0.697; 0.71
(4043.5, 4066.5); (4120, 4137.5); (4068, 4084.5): 0.2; 0.665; 0.712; 0.679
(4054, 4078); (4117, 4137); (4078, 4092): -1.9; 0.655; 0.711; 0.672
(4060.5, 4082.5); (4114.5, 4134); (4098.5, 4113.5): 0.9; 0.672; 0.709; 0.696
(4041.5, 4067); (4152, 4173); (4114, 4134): -0.7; 0.67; 0.69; 0.683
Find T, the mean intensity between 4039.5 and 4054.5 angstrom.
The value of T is 0.69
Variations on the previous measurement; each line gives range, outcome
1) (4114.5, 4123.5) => 0.734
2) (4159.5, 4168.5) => 0.732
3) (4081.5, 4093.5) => 0.789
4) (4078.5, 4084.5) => 0.715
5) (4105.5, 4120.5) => 0.684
